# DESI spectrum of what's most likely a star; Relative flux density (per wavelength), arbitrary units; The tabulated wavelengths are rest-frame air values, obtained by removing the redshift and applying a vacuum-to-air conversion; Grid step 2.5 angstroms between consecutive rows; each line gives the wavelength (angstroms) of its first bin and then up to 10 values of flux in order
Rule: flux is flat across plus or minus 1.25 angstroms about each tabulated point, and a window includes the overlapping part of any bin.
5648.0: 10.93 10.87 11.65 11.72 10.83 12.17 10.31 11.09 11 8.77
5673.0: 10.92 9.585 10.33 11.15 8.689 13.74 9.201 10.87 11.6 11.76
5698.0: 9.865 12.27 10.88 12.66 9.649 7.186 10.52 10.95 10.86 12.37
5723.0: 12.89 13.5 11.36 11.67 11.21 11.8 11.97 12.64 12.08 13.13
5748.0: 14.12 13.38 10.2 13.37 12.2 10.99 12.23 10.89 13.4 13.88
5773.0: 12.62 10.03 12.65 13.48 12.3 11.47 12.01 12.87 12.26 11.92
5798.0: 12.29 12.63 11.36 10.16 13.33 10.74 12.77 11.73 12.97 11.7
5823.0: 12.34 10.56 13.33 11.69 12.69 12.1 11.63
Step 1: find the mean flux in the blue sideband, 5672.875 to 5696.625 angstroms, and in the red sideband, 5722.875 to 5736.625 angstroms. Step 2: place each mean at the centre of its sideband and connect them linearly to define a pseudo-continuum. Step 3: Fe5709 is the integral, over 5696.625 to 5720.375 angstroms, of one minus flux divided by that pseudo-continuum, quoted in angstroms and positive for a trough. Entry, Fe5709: 1.6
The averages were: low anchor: 10.8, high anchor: 12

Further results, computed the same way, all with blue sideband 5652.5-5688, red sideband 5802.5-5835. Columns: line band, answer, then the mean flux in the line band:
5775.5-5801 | -1.2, 12.3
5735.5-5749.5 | -1.7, 12.7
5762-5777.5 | -0.8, 12.2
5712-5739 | -1.3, 11.7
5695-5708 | -0.3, 11.3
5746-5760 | -1.4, 12.6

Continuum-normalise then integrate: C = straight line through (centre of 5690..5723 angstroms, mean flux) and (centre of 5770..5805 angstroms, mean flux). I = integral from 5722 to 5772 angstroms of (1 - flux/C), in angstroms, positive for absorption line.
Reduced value -3.34 angstroms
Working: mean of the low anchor 11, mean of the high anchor 12.2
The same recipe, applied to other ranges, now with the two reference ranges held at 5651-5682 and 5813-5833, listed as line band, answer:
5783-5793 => -0.3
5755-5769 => -0.6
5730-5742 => -0.5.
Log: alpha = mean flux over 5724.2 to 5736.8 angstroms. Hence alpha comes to 11.9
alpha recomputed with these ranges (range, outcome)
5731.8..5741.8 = 11.9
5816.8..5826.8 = 11.9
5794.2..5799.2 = 12.1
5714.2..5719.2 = 10.9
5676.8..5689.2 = 10.6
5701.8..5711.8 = 10.1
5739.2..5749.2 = 13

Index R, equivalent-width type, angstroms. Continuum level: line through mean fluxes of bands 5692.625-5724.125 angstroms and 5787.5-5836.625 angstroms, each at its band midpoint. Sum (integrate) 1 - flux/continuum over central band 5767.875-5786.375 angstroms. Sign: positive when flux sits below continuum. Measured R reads -1.2 angstroms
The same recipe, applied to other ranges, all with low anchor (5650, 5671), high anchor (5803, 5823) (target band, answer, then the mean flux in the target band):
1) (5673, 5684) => 1.03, 10.1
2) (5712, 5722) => 0.10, 11.2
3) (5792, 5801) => -0.33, 12.2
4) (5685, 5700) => 0.14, 11.1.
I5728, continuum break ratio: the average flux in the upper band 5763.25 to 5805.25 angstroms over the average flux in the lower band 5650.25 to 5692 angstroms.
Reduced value 1.13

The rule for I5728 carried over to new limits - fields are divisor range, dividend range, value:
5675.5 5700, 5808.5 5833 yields 1.12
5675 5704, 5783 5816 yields 1.10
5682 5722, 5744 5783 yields 1.15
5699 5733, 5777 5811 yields 1.08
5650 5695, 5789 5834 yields 1.12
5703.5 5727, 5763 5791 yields 1.10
